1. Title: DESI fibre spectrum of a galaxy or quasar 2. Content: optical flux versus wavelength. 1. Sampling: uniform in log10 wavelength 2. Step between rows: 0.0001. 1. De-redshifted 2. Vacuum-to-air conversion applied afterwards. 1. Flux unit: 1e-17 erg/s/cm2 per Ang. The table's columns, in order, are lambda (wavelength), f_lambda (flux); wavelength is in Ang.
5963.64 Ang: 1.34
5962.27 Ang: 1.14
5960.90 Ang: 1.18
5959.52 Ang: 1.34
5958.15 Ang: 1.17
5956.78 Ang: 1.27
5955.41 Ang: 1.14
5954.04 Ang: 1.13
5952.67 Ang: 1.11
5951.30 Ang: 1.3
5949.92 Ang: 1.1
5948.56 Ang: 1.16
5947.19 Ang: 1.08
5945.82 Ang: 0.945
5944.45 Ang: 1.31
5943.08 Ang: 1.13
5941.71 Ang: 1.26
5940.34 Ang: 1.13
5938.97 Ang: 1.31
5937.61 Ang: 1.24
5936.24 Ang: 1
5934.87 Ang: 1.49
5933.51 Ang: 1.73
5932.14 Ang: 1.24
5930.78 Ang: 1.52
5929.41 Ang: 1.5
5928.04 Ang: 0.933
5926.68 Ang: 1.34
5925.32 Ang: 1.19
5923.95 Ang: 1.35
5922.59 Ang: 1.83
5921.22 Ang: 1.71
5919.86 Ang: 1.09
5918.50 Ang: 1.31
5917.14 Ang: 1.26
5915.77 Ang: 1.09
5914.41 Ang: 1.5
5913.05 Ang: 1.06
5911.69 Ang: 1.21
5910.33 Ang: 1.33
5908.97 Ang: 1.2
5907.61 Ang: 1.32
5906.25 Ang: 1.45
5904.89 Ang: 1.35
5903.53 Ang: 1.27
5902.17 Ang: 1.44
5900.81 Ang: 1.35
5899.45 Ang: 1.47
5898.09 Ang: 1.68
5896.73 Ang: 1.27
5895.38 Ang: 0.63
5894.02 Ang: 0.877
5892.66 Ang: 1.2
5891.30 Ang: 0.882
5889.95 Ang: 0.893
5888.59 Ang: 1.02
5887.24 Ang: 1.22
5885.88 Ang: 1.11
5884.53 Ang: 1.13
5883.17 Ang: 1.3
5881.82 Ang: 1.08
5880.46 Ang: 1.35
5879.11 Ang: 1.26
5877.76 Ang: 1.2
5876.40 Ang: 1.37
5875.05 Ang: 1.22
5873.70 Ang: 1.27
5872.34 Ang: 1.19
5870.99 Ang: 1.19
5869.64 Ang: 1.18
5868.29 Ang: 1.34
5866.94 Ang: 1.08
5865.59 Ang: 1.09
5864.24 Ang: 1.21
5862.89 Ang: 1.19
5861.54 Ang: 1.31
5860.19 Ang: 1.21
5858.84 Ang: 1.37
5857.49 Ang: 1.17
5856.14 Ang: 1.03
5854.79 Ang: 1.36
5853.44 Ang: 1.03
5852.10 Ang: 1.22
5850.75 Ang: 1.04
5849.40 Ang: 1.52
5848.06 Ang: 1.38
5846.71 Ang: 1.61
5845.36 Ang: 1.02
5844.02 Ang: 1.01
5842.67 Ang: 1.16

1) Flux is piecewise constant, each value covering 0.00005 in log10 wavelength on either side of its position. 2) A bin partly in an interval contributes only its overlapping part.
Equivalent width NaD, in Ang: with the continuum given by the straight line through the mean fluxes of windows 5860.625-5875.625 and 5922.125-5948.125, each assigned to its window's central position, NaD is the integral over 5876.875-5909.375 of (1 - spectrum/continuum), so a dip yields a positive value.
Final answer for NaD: 0.8 Ang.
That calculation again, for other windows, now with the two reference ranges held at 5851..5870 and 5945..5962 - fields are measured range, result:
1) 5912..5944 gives -3.9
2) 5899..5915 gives -2.0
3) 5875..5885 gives -0.4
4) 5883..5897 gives 1.8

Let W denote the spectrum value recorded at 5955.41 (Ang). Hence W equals 1.14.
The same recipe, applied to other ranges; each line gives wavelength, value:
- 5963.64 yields 1.34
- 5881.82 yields 1.08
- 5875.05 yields 1.22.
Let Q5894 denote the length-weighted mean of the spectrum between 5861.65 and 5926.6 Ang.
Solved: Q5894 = 1.24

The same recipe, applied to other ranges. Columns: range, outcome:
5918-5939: 1.36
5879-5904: 1.18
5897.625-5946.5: 1.32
